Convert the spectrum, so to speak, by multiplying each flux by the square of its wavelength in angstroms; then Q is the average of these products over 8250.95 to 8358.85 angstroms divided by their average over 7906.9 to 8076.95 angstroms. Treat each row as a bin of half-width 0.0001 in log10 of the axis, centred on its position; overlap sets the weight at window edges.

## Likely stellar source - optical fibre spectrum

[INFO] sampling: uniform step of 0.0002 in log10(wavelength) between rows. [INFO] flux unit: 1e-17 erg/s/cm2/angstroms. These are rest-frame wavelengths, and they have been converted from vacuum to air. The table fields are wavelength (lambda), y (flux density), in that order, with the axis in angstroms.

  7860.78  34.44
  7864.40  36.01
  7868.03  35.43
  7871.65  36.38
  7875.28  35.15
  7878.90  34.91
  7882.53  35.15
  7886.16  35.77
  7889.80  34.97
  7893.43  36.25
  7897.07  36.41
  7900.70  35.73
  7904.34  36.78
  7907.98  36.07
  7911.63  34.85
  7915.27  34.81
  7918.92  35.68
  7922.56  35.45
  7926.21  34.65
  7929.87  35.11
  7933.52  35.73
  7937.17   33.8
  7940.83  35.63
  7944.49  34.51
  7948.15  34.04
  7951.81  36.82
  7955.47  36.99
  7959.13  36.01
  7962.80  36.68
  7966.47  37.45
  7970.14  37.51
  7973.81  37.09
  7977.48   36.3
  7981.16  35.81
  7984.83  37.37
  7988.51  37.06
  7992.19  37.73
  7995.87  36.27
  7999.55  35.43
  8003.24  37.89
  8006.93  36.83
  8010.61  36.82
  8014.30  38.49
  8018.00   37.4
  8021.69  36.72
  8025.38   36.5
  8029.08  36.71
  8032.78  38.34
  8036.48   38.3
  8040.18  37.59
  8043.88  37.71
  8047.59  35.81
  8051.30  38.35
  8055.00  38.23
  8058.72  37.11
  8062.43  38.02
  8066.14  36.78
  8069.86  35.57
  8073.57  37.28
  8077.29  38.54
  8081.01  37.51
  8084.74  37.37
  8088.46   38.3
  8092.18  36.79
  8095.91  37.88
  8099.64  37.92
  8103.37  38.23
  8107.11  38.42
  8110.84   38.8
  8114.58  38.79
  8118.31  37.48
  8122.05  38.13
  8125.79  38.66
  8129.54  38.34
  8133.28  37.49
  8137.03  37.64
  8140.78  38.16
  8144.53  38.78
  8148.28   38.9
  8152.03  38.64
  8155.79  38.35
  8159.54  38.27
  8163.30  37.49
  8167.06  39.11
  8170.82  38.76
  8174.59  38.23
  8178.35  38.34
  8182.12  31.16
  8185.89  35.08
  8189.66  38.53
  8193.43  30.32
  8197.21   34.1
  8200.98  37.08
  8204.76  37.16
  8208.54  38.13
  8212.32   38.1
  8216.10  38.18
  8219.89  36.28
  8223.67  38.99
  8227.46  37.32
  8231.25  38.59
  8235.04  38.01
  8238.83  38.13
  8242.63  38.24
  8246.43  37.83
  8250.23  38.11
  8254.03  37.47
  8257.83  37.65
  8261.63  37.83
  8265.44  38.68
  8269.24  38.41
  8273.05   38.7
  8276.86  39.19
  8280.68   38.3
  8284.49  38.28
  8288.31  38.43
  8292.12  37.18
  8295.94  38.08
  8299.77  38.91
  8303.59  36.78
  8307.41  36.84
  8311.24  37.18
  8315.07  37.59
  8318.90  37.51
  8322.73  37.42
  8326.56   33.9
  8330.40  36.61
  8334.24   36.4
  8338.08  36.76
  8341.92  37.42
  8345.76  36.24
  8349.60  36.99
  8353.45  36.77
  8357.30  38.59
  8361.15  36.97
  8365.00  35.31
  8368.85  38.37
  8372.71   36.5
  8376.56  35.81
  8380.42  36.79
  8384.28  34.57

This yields 1.1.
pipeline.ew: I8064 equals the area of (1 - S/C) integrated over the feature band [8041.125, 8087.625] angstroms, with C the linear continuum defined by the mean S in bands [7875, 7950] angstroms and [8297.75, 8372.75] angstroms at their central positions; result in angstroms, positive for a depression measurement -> -1.9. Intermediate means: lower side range 35.3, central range 37.4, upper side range 37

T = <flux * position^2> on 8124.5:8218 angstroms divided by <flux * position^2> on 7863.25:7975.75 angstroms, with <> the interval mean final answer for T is 1.1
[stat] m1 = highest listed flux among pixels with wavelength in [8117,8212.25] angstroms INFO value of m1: 39.11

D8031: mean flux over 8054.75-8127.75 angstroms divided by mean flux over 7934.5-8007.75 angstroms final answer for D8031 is 1.04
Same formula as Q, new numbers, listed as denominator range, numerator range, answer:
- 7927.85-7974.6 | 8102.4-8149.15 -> 1.11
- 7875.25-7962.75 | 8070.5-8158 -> 1.13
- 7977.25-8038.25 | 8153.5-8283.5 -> 1.07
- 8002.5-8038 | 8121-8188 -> 1.04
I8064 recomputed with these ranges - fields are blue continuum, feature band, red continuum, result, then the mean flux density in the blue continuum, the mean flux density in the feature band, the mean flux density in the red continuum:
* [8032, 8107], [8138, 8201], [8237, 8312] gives 1.3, 37.6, 37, 38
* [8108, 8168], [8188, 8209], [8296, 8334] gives 1.2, 38.3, 35.7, 37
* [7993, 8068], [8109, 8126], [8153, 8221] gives -0.6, 37.3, 38.4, 36.8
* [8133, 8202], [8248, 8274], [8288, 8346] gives -0.7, 37.1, 38.1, 37.1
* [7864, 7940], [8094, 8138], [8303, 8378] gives -2.5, 35.5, 38.2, 36.8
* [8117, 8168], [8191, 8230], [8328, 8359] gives 1.2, 38.2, 36.6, 36.9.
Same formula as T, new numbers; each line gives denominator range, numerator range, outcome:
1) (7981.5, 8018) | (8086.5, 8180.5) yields 1.07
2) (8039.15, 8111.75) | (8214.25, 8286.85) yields 1.06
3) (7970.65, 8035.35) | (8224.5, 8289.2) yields 1.10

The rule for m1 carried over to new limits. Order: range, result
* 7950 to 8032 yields 38.49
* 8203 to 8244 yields 38.99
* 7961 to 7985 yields 37.51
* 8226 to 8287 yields 39.19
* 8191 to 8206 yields 37.16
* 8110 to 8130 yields 38.8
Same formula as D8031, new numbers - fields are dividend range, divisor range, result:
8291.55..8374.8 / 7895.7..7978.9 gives 1.03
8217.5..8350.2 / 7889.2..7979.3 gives 1.05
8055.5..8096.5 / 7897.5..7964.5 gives 1.05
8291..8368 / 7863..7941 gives 1.04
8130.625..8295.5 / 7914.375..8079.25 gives 1.03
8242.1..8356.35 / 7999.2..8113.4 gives 1.00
